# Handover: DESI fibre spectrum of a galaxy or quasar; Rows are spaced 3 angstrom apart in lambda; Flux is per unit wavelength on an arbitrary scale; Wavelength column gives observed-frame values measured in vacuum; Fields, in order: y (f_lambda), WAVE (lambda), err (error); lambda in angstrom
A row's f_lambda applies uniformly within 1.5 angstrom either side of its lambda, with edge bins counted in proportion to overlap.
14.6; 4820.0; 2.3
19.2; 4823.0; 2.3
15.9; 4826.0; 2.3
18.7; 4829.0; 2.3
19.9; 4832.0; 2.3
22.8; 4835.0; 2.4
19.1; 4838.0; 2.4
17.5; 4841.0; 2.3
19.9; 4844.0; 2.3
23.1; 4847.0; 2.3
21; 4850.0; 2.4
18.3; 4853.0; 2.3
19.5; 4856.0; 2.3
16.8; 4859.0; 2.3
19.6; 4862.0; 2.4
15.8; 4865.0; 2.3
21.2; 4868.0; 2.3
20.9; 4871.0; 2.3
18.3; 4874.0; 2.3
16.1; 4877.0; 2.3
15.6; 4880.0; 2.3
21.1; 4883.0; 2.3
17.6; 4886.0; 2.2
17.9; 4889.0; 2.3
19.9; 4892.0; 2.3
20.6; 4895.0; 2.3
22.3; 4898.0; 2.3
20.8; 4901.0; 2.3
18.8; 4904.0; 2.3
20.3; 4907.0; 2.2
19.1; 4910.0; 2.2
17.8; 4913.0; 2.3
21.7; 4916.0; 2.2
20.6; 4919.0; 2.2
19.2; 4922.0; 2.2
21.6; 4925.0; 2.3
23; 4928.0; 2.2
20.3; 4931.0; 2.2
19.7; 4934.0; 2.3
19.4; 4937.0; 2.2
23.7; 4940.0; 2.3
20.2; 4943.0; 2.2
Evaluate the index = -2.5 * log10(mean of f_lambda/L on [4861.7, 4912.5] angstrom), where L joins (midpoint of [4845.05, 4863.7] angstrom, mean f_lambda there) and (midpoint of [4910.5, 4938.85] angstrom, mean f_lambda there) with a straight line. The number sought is 0.05 mag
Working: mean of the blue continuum 19.7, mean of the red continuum 20.4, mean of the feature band 19.1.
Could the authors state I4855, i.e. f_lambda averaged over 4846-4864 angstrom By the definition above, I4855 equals 19.5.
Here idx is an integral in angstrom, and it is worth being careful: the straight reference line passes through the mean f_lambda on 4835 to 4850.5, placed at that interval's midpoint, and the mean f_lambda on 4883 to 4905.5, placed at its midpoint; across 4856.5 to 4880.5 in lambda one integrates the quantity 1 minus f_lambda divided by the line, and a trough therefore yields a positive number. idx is 2.2 angstrom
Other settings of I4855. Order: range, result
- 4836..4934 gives 19.6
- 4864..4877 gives 18.8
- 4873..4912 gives 19.1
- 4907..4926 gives 20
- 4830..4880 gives 19.2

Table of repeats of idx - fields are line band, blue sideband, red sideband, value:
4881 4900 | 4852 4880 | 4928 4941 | -0.5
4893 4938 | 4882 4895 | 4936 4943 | 0.0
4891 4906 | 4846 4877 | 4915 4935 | -0.2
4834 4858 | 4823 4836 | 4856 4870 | -1.5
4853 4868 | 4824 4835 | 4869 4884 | 0.2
